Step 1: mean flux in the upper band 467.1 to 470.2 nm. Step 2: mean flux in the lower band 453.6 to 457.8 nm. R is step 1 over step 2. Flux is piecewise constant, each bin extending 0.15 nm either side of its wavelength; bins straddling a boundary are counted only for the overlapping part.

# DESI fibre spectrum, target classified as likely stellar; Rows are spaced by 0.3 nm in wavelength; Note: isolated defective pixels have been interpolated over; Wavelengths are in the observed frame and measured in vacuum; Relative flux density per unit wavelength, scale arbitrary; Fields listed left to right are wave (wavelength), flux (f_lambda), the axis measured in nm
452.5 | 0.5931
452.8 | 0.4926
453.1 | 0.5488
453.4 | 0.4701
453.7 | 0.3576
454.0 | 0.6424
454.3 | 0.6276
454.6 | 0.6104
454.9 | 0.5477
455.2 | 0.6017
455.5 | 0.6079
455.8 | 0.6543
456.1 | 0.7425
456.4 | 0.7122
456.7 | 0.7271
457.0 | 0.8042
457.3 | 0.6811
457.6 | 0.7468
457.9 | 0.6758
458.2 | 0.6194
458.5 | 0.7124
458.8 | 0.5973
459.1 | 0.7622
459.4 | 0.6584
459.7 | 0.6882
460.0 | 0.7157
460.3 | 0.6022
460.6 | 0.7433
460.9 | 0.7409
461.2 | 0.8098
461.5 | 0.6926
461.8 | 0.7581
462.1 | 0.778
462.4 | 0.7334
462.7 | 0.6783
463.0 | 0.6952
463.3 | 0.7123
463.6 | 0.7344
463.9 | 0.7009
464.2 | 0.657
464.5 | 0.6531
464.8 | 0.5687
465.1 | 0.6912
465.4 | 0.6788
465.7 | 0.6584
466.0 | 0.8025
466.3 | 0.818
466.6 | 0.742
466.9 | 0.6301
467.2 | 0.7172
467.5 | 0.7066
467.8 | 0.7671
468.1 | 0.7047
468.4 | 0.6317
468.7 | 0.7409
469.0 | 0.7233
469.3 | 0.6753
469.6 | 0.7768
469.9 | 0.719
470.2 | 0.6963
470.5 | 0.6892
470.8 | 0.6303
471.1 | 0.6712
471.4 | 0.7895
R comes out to 1.10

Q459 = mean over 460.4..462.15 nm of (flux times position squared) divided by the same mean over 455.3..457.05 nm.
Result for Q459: 1.09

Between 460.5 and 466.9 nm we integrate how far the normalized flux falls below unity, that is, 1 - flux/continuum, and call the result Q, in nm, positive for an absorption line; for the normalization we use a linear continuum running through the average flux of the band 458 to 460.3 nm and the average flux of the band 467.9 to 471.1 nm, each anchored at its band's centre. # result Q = -0.28 nm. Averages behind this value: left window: 0.674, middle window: 0.714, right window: 0.699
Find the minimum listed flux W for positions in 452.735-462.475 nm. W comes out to 0.3576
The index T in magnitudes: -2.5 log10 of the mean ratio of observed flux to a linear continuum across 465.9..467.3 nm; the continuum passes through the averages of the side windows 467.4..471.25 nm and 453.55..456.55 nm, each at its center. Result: -0.085 mag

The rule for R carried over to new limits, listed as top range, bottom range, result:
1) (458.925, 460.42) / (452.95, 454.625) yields 1.27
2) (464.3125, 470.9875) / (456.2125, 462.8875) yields 0.99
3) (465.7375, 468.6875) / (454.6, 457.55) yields 1.07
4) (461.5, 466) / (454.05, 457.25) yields 1.05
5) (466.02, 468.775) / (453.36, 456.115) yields 1.24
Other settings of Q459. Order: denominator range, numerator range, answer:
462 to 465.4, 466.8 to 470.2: 1.05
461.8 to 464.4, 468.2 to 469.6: 1.01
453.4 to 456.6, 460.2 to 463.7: 1.23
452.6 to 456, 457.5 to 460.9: 1.24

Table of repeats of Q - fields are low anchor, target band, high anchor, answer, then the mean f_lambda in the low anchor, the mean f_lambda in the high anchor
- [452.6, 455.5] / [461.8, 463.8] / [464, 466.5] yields -0.19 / 0.548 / 0.692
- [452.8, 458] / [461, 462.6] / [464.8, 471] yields -0.20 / 0.628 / 0.706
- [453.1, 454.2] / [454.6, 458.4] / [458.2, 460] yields -0.50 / 0.504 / 0.681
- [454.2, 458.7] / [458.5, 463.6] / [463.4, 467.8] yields -0.19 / 0.671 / 0.7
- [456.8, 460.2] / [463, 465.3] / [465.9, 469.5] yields 0.12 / 0.696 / 0.721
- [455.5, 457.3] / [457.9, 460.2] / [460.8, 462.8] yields 0.16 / 0.714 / 0.743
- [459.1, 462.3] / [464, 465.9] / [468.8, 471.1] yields 0.15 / 0.721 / 0.7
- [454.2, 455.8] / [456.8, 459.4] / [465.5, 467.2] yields -0.25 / 0.603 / 0.728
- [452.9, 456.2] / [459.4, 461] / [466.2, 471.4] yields -0.16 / 0.579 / 0.71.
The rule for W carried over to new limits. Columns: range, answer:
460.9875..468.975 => 0.5687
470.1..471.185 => 0.6303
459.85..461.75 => 0.6022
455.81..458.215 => 0.6194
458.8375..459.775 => 0.6584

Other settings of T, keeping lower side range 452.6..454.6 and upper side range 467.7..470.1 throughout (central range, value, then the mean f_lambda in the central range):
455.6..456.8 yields -0.243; 0.704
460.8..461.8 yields -0.199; 0.75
